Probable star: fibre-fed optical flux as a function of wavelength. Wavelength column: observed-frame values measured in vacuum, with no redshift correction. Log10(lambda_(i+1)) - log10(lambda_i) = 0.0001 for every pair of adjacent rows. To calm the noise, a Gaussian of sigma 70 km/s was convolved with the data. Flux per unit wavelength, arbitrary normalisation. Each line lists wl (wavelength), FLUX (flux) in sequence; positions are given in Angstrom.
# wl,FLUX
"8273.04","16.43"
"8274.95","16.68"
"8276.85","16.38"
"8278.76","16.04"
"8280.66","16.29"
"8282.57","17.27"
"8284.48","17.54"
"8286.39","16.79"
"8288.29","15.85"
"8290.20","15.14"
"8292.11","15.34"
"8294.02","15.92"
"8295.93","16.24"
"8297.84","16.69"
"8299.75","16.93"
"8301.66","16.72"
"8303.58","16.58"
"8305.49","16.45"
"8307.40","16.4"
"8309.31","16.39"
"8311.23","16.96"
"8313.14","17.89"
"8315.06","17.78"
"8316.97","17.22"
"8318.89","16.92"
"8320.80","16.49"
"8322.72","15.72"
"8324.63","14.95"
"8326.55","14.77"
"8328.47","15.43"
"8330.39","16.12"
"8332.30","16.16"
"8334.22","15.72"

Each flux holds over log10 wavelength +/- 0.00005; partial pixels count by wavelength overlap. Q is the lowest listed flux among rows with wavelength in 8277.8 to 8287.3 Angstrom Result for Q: 16.04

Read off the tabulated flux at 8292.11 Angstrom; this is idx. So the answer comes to 15.34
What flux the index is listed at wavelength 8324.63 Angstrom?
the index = 14.95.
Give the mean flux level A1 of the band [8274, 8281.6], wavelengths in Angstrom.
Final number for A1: 16.4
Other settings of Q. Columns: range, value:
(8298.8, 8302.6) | 16.72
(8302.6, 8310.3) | 16.39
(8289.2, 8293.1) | 15.14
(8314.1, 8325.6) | 14.95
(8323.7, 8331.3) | 14.77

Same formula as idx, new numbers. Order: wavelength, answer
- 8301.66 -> 16.72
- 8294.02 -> 15.92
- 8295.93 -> 16.24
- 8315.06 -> 17.78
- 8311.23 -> 16.96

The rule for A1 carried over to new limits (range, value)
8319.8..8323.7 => 16.1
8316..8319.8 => 17.1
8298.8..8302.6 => 16.8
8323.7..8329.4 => 15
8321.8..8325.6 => 15.3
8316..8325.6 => 16.3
